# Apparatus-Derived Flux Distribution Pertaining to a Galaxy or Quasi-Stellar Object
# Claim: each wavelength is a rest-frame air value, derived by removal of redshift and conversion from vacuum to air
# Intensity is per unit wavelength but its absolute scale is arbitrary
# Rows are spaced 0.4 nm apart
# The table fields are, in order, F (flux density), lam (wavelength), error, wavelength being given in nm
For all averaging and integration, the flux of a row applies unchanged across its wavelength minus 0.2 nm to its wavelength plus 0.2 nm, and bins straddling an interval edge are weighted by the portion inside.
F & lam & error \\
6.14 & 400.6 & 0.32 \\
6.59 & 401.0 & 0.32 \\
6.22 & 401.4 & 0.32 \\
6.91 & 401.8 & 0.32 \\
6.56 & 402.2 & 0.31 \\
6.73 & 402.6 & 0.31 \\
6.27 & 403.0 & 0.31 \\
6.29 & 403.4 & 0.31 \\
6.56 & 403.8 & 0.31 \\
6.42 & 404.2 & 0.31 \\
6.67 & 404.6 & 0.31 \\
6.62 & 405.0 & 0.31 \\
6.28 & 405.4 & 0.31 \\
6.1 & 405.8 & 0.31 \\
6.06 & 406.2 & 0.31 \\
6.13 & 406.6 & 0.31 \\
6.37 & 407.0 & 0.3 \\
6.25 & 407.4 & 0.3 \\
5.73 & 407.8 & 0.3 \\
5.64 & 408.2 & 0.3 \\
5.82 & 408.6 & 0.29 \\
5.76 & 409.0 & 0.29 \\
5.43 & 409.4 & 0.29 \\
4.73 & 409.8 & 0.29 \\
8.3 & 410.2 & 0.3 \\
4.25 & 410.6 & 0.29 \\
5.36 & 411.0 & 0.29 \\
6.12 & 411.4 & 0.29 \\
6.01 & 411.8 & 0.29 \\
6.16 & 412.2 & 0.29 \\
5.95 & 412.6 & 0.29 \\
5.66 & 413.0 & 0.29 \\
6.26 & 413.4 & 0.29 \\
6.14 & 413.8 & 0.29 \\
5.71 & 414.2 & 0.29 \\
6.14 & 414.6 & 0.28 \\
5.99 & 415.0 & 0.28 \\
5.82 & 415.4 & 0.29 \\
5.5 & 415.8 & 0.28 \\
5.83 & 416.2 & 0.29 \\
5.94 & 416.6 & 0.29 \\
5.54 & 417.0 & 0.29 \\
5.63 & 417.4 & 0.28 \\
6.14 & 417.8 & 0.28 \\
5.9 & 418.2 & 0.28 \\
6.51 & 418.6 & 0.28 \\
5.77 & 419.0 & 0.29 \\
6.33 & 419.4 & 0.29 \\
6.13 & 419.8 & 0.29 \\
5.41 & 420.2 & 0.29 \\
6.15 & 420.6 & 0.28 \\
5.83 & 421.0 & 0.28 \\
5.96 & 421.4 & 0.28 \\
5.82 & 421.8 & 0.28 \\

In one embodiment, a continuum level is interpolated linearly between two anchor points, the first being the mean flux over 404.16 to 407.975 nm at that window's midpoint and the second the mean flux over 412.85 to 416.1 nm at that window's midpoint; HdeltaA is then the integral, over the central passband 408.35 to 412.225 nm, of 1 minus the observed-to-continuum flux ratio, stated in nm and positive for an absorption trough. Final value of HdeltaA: 0.19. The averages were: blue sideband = 6.26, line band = 5.78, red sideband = 5.9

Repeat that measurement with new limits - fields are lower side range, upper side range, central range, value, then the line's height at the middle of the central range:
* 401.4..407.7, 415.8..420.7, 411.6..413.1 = 0.04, 6.12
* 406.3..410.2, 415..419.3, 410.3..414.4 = 0.04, 5.89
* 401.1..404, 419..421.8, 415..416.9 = 0.09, 6.08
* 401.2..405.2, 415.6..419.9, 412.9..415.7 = 0.05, 6.07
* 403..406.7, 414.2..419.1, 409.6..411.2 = 0.12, 6.13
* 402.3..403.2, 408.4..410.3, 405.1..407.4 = -0.01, 6.18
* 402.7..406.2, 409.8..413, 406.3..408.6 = 0.07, 6.19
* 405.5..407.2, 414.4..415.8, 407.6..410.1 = 0.19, 6.1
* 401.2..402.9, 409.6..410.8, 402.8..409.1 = 0.00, 6.19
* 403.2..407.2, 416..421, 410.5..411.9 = 0.16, 6.16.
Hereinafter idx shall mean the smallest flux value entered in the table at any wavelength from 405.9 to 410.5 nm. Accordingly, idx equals 4.73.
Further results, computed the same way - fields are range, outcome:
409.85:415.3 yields 4.25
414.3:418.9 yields 5.5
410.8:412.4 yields 5.36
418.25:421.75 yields 5.41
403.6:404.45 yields 6.42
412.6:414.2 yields 5.66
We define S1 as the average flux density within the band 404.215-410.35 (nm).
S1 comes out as 6.12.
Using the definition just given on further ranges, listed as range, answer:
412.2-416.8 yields 5.91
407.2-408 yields 5.99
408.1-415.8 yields 5.85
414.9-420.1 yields 5.91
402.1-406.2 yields 6.43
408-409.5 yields 5.68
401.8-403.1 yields 6.6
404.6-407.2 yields 6.29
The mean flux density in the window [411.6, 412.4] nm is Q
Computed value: 6.08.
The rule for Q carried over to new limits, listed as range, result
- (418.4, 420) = 6.18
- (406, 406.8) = 6.09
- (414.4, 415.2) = 6.07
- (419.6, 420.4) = 5.77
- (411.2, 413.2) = 5.98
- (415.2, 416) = 5.66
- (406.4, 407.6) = 6.25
